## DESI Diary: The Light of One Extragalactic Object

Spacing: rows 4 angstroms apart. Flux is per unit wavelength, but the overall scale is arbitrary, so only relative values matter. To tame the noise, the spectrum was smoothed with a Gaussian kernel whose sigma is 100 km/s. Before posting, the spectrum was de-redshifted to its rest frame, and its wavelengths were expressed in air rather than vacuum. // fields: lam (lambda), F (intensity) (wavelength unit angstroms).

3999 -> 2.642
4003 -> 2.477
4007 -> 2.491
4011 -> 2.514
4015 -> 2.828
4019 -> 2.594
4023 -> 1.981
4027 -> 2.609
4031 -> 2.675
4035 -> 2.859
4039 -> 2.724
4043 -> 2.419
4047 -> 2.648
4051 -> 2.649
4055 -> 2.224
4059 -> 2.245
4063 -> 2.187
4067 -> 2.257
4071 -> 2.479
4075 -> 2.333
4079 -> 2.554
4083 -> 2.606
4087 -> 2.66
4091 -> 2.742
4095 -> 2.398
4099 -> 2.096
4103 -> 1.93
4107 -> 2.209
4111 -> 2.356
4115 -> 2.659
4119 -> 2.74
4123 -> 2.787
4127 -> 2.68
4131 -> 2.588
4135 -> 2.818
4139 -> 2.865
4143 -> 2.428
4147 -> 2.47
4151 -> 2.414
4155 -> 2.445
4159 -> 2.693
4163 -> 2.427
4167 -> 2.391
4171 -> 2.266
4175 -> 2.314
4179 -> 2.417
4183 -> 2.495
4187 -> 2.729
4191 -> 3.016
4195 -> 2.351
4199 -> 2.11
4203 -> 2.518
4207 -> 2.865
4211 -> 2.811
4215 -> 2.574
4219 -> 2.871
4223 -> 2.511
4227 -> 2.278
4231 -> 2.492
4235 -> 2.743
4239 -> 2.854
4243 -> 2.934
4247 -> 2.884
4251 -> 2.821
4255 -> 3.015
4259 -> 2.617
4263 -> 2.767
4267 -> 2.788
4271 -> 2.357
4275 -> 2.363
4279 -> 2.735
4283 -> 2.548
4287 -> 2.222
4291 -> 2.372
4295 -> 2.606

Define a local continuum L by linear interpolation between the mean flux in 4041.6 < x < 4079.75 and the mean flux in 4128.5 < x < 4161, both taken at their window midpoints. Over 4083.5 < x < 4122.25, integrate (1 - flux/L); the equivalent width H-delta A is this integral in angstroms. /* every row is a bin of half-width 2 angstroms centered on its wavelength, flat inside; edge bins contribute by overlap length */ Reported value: 0.8 angstroms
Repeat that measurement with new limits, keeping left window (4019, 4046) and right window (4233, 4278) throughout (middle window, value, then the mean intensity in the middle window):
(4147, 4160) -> 0.77 angstroms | 2.5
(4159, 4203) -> 3.48 angstroms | 2.47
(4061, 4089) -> 1.61 angstroms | 2.44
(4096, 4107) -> 2.22 angstroms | 2.08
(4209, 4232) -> 0.99 angstroms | 2.59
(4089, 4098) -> 0.30 angstroms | 2.52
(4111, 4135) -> -0.41 angstroms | 2.67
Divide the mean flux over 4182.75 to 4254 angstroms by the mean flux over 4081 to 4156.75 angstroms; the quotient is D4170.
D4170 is 1.1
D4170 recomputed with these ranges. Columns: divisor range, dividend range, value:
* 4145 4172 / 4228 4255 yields 1.14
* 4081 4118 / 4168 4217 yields 1.05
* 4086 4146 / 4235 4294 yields 1.05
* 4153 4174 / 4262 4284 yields 1.06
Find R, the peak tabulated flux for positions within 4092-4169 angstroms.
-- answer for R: 2.865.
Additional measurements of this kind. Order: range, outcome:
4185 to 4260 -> 3.016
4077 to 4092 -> 2.742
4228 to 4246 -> 2.934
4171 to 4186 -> 2.495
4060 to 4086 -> 2.606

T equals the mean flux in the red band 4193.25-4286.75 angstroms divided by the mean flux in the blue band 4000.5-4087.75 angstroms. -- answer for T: 1.06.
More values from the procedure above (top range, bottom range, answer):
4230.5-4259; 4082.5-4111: 1.19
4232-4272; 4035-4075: 1.14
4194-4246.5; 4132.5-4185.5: 1.05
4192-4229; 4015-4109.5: 1.04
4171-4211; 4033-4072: 1.03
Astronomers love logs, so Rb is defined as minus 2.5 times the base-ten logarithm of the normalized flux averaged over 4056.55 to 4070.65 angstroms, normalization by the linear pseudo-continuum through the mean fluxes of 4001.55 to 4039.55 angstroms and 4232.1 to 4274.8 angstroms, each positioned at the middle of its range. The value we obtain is 0.15 mag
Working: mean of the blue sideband 2.57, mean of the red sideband 2.75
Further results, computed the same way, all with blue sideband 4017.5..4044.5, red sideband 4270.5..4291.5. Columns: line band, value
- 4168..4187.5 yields 0.030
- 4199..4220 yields -0.080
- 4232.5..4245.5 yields -0.152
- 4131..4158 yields -0.032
